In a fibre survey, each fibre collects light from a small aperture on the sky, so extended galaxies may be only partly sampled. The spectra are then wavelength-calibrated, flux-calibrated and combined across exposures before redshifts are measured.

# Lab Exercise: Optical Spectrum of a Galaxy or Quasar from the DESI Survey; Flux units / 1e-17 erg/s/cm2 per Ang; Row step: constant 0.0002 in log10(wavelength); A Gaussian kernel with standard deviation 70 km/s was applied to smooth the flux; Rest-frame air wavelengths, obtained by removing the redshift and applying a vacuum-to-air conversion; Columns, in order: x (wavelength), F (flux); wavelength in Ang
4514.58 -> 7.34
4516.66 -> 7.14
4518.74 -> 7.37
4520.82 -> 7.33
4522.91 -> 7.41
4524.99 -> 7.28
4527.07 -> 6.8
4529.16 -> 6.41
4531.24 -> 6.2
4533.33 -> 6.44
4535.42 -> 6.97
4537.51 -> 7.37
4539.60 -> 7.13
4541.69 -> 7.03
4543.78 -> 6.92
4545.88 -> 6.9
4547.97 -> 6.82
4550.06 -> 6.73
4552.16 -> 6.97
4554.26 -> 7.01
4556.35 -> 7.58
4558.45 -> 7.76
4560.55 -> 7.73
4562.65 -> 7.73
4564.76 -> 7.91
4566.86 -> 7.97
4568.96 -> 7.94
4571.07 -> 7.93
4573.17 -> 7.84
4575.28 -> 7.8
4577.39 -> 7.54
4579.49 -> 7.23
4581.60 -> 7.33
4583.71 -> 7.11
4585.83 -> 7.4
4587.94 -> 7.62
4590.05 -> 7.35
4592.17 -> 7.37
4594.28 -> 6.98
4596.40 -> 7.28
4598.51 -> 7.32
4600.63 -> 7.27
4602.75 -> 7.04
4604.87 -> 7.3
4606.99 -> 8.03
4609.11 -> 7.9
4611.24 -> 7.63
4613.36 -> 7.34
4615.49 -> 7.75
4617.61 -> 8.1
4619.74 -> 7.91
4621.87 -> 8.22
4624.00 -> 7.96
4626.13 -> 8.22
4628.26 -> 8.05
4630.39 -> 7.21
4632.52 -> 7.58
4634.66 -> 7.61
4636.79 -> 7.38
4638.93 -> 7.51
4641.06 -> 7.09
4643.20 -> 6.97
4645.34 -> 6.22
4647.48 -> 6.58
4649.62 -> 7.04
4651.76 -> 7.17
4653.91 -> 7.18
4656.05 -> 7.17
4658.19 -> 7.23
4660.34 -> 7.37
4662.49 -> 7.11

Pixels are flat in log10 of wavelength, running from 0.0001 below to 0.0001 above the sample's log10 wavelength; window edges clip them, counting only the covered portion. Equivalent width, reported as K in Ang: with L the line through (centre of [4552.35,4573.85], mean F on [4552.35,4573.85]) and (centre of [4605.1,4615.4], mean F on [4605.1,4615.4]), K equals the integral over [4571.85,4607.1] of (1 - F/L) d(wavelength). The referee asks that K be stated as 1.4 Ang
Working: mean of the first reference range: 7.71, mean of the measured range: 7.39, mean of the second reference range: 7.69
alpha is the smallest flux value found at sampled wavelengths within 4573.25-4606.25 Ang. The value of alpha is 6.98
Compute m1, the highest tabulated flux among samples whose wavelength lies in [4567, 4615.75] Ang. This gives 8.03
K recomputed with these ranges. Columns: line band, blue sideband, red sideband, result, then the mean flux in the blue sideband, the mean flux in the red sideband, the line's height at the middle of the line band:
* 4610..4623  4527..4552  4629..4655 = -1.4 Ang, 6.82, 7.14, 7.06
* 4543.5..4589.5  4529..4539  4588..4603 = -2.9 Ang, 6.72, 7.27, 7.01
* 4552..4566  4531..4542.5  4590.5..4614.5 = -1.0 Ang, 6.9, 7.4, 7.07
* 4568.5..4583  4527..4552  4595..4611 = -0.9 Ang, 6.82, 7.45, 7.18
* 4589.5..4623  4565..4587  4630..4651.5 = -0.8 Ang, 7.62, 7.12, 7.39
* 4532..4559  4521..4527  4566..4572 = 2.0 Ang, 7.25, 7.94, 7.58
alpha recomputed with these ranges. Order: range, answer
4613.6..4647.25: 6.22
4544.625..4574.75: 6.73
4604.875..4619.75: 7.34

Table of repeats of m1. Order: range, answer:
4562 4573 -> 7.97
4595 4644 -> 8.22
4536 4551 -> 7.37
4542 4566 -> 7.91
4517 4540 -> 7.41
